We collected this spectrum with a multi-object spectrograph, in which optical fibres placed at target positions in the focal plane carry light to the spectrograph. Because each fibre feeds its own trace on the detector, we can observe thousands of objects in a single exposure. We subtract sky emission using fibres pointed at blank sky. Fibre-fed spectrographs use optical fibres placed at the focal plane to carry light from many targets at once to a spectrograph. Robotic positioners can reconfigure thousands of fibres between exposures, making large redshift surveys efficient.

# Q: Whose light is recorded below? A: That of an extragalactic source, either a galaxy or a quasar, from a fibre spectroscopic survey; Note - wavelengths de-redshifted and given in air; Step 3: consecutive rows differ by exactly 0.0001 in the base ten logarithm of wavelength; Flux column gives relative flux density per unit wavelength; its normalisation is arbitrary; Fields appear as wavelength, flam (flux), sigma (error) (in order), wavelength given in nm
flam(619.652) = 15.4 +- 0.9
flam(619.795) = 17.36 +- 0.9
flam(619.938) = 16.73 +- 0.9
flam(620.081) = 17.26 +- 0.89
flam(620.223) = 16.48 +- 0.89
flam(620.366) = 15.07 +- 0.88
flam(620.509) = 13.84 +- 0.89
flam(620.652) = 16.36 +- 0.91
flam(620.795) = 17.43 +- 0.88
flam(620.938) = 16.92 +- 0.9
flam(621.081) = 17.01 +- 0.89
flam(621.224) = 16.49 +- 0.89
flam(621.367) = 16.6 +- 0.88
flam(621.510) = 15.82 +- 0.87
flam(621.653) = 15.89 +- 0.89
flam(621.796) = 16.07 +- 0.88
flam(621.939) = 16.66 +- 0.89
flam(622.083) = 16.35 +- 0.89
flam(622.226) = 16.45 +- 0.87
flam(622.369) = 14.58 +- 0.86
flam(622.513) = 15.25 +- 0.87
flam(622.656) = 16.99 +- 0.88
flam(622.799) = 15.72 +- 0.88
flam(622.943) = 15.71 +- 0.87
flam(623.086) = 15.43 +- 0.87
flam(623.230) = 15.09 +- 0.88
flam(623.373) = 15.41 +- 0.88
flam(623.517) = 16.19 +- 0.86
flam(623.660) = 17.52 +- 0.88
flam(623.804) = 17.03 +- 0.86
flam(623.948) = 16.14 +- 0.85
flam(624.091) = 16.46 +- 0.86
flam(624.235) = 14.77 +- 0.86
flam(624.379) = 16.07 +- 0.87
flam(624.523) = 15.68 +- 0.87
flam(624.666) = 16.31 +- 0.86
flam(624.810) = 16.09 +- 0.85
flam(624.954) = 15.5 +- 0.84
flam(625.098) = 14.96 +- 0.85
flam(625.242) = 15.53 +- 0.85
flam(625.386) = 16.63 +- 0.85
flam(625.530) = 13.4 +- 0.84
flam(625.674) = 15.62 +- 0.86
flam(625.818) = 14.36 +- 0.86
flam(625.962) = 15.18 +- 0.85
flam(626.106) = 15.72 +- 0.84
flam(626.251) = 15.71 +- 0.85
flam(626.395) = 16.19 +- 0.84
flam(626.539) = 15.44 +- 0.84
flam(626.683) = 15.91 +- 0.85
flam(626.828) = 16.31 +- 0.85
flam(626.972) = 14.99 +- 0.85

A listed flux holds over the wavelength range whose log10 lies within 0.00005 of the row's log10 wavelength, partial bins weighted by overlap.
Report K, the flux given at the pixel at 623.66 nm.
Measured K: 17.52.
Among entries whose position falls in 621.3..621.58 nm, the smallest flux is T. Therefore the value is 15.82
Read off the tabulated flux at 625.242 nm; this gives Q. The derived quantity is 15.53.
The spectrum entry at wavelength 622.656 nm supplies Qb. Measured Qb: 16.99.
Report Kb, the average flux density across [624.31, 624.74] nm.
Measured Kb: 16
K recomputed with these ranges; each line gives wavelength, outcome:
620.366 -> 15.07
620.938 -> 16.92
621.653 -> 15.89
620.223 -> 16.48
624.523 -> 15.68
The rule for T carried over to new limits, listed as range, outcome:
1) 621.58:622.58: 14.58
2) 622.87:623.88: 15.09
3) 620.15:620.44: 15.07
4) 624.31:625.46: 14.96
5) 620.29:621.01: 13.84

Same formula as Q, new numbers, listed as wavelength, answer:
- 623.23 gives 15.09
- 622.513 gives 15.25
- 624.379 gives 16.07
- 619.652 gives 15.4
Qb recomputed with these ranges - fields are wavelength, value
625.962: 15.18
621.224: 16.49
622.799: 15.72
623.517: 16.19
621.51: 15.82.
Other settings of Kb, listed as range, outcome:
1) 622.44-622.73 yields 16.1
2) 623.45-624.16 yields 16.7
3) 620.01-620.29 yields 16.9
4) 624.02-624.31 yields 15.6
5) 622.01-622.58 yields 15.6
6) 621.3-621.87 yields 16.1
